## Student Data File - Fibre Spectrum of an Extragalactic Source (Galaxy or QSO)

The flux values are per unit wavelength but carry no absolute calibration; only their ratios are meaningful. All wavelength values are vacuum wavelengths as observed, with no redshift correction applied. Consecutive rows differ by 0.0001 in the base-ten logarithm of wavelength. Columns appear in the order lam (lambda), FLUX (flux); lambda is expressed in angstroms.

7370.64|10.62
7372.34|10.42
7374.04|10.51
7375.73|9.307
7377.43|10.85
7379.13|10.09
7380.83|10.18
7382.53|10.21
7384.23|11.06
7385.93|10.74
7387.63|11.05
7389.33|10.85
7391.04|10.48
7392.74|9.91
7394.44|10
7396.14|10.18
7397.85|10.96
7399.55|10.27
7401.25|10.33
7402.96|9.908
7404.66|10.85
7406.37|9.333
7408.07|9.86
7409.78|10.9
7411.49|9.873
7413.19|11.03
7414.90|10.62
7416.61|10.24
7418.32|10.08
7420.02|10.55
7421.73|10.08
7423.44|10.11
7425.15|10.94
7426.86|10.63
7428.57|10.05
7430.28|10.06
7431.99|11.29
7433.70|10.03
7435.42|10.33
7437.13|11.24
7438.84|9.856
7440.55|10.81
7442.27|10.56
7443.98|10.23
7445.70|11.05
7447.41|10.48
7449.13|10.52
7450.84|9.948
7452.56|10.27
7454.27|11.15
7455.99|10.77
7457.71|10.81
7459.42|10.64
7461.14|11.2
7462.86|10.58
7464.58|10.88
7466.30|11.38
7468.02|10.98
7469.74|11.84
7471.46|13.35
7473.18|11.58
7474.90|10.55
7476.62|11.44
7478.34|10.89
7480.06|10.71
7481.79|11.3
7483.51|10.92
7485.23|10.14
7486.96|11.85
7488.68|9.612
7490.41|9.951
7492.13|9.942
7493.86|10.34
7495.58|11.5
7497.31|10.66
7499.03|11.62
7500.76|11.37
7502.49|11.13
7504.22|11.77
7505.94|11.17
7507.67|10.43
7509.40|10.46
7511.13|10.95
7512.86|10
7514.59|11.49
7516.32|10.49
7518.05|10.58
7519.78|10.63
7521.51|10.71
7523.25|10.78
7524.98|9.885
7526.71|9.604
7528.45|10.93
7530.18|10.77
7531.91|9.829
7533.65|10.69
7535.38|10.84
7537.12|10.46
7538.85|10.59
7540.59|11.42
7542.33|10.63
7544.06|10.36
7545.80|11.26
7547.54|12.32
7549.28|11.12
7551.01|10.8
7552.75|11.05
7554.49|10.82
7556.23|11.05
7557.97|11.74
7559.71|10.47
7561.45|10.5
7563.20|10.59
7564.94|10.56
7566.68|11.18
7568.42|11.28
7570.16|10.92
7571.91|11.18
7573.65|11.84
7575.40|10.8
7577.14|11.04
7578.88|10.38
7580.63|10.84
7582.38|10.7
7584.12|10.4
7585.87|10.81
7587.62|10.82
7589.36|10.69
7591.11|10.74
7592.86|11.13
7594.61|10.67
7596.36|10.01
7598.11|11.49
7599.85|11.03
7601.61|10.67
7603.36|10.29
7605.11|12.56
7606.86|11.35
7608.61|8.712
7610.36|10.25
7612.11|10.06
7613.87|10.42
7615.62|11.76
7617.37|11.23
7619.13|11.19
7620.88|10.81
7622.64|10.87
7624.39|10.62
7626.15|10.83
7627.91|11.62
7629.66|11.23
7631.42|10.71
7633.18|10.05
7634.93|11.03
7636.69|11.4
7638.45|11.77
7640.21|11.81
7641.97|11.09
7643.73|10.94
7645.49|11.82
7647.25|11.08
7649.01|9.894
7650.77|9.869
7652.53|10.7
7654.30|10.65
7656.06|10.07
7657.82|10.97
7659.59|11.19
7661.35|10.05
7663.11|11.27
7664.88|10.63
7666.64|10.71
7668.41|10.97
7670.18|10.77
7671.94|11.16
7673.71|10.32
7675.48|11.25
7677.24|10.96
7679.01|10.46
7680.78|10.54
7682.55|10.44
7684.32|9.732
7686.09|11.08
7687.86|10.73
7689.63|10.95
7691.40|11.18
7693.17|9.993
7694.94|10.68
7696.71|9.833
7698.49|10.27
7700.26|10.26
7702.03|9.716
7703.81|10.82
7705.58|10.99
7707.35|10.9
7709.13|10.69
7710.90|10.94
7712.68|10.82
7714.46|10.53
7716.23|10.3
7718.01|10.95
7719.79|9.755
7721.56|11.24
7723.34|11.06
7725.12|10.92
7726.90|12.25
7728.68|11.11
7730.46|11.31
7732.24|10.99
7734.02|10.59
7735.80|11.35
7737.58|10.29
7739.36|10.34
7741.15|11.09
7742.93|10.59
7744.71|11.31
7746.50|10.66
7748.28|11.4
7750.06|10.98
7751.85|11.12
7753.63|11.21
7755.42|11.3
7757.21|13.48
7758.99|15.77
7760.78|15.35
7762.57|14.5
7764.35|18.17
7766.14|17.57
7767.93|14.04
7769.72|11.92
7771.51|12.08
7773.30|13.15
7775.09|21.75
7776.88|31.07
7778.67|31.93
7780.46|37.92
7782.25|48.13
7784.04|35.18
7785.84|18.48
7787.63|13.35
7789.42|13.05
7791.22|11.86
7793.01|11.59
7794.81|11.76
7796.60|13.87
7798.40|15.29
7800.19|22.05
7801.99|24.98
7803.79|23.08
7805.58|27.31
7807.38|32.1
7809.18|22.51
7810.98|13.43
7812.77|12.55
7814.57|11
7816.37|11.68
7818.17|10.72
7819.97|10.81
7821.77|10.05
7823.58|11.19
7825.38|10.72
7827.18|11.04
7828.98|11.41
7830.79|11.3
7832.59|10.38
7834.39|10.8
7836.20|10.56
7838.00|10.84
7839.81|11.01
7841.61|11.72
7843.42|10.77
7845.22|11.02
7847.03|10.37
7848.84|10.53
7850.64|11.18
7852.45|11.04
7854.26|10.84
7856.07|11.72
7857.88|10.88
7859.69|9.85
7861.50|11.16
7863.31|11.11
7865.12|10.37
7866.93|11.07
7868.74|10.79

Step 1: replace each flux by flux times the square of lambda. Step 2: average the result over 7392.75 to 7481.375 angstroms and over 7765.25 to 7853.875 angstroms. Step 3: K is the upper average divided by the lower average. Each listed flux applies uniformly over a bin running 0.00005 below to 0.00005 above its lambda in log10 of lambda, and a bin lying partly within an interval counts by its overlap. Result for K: 1.69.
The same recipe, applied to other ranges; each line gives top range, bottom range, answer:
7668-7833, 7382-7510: 1.42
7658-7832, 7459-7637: 1.34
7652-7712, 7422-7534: 1.05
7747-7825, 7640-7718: 1.70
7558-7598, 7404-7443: 1.08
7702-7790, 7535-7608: 1.42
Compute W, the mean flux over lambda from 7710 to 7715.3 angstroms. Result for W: 10.8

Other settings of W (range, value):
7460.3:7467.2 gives 11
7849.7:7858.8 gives 11.1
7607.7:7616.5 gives 10.3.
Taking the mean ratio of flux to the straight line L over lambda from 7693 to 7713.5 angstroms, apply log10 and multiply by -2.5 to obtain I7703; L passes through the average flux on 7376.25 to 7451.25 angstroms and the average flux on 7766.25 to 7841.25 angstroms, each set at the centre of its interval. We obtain 0.42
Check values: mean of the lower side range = 10.4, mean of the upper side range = 17.2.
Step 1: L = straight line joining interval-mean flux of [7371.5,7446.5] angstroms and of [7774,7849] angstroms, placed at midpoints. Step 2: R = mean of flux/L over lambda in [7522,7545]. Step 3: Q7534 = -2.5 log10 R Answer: 0.18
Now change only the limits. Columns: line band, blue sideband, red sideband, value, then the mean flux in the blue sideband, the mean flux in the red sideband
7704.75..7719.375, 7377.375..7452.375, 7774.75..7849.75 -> 0.38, 10.4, 16.9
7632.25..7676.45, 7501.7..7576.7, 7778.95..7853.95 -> 0.19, 10.8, 15.9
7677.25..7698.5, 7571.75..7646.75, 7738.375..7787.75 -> 0.34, 10.9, 17.7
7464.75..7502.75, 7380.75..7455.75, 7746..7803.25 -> 0.07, 10.4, 18.1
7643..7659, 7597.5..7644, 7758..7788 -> 0.22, 11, 21.9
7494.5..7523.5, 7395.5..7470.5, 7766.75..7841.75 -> 0.09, 10.5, 17.2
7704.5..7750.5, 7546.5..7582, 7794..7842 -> 0.22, 11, 14.6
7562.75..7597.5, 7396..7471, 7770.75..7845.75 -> 0.21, 10.6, 17.1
